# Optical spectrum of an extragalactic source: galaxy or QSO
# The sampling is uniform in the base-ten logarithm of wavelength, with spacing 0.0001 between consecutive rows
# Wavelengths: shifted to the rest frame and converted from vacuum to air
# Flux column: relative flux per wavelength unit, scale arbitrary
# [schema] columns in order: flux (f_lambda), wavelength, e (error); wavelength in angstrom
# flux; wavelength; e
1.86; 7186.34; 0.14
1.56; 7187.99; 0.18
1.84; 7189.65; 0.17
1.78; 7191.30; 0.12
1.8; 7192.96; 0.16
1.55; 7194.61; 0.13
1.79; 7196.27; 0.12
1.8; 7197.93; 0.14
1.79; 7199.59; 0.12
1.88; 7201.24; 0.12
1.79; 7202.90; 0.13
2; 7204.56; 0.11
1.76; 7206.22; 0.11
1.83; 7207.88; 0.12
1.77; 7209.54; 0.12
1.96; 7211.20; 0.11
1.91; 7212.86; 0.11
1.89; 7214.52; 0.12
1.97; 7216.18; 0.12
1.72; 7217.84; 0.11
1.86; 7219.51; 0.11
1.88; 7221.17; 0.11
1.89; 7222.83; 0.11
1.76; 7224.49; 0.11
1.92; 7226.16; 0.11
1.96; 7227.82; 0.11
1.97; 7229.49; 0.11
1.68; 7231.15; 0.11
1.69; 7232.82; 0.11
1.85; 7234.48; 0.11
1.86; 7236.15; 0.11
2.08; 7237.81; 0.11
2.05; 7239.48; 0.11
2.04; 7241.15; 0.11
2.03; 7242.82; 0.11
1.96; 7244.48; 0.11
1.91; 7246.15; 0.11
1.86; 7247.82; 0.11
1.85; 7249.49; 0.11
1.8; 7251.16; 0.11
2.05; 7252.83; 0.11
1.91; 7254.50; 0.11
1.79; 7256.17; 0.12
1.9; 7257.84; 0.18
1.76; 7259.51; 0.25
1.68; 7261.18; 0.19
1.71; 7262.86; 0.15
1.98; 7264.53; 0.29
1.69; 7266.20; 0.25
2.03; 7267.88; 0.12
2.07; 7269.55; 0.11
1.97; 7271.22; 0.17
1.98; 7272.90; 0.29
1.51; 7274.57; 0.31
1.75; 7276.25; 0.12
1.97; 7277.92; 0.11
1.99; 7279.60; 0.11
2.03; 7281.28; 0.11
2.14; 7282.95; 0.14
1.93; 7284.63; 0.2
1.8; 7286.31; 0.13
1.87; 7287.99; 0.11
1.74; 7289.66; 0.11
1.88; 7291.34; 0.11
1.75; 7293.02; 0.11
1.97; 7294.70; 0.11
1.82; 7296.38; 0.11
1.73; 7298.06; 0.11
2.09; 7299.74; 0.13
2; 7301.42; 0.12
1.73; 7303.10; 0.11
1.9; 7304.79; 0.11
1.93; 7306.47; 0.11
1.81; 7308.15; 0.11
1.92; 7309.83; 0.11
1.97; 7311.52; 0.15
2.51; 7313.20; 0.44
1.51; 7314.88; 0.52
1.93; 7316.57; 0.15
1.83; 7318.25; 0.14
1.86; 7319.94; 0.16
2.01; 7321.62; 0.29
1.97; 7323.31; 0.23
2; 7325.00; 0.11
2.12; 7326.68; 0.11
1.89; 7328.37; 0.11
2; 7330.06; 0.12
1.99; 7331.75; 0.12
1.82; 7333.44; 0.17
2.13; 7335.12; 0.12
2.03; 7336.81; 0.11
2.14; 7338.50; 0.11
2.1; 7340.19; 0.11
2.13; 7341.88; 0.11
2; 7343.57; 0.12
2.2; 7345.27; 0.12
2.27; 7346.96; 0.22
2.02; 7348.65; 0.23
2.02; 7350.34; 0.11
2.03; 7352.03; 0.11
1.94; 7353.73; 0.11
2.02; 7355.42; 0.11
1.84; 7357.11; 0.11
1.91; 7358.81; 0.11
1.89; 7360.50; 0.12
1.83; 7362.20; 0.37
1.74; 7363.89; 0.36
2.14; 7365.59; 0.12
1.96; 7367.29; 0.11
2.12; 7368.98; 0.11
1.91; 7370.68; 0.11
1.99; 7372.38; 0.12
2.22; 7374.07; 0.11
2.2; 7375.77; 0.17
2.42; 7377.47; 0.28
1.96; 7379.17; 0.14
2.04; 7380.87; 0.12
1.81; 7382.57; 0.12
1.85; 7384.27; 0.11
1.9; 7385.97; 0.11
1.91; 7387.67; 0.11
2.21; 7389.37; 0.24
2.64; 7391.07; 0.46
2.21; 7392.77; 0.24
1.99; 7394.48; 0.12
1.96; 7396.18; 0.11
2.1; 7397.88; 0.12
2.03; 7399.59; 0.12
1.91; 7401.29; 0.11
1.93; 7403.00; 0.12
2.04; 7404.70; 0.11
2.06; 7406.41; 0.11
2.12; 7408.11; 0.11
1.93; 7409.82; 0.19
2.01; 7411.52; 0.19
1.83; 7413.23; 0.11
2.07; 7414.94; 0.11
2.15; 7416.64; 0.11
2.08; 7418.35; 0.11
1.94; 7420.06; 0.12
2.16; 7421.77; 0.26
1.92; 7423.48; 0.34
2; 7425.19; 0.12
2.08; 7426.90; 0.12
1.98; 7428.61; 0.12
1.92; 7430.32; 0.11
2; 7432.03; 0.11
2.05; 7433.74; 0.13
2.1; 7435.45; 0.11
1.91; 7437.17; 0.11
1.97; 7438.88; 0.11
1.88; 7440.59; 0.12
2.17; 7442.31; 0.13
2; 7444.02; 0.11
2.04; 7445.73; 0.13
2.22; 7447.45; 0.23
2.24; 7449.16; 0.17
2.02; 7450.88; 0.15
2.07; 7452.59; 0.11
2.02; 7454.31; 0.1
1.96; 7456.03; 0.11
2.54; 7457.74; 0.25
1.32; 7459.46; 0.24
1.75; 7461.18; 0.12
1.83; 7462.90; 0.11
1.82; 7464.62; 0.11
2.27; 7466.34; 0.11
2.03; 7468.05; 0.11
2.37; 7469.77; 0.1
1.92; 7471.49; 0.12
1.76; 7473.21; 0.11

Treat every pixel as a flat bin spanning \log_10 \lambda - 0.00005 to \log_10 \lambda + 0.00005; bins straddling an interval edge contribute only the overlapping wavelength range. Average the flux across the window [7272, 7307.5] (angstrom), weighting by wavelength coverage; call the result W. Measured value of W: 1.88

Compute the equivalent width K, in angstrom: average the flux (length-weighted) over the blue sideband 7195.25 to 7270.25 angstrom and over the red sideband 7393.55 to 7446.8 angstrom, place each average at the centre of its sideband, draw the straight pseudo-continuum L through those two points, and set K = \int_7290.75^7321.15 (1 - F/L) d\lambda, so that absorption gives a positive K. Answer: 0.5 angstrom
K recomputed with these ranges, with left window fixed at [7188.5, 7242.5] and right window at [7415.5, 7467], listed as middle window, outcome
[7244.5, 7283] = 0.15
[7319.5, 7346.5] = -1.31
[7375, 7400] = -1.36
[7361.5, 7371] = 0.03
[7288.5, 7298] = 0.42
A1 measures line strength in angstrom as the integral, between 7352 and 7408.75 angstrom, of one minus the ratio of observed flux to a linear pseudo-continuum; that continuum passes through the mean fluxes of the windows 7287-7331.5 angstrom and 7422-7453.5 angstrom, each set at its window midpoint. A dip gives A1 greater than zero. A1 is -1.2 angstrom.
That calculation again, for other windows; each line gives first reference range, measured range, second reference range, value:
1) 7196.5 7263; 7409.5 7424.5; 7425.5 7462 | -0.1 angstrom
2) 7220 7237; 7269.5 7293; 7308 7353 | 0.5 angstrom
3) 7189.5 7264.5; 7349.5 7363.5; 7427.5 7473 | 0.1 angstrom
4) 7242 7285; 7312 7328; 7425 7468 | -0.3 angstrom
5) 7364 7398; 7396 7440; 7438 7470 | 0.8 angstrom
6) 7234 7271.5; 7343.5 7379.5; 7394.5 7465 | -1.2 angstrom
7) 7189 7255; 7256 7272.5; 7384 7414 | 0.4 angstrom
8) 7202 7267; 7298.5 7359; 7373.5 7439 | -0.7 angstrom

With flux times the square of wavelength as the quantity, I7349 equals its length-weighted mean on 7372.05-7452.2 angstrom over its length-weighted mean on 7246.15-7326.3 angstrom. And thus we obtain 1.12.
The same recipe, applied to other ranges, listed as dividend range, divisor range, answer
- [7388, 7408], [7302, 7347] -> 1.08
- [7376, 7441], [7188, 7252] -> 1.15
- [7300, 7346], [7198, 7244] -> 1.08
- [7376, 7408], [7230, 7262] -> 1.14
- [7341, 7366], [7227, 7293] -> 1.08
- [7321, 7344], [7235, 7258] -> 1.07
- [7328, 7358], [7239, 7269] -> 1.10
